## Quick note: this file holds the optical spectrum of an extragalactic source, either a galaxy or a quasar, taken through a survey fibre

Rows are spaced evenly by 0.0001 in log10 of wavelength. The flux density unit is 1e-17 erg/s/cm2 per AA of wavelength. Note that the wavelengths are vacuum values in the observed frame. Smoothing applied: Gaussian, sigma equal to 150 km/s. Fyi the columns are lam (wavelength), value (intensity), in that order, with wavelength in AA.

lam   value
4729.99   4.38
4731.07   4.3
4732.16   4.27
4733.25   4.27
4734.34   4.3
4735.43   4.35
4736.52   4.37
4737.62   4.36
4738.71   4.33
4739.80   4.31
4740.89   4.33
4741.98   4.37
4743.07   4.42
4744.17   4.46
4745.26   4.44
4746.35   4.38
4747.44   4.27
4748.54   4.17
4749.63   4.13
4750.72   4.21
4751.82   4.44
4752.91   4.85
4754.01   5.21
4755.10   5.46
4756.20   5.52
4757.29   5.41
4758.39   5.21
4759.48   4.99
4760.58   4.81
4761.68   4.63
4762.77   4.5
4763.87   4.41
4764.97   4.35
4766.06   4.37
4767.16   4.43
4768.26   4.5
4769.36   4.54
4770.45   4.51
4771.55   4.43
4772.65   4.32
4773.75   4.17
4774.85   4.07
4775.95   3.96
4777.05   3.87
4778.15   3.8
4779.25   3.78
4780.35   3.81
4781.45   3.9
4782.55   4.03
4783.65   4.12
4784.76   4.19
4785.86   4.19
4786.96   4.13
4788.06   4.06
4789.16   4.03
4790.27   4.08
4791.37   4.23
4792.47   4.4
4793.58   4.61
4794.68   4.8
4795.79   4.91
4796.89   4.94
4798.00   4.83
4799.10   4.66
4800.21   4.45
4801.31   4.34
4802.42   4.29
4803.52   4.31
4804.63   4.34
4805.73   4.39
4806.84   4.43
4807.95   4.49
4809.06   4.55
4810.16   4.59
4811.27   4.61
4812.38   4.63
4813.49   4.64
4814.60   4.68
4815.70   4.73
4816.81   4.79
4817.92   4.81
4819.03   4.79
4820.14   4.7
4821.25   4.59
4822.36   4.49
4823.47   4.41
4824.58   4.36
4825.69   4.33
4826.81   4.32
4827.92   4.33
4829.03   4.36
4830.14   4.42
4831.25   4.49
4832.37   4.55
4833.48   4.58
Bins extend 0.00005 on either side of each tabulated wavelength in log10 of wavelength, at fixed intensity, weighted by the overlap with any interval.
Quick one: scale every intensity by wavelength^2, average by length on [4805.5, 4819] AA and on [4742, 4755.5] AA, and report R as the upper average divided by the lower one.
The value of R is 1.1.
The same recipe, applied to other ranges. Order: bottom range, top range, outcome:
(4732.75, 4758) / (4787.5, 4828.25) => 1.02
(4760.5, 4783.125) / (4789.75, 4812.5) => 1.08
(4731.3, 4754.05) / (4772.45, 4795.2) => 0.96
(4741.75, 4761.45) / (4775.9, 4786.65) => 0.85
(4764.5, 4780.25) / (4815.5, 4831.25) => 1.10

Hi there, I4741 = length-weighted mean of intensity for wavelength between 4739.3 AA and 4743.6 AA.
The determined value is 4.36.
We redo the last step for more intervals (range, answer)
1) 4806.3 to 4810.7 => 4.52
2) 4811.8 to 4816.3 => 4.67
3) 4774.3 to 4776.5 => 4.01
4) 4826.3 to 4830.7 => 4.37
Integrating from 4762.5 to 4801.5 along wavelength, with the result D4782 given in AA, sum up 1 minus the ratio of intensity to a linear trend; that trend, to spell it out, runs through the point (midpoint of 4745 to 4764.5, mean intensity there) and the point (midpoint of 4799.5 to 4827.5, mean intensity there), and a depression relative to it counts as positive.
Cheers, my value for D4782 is 2.82 AA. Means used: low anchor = 4.73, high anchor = 4.52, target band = 4.3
